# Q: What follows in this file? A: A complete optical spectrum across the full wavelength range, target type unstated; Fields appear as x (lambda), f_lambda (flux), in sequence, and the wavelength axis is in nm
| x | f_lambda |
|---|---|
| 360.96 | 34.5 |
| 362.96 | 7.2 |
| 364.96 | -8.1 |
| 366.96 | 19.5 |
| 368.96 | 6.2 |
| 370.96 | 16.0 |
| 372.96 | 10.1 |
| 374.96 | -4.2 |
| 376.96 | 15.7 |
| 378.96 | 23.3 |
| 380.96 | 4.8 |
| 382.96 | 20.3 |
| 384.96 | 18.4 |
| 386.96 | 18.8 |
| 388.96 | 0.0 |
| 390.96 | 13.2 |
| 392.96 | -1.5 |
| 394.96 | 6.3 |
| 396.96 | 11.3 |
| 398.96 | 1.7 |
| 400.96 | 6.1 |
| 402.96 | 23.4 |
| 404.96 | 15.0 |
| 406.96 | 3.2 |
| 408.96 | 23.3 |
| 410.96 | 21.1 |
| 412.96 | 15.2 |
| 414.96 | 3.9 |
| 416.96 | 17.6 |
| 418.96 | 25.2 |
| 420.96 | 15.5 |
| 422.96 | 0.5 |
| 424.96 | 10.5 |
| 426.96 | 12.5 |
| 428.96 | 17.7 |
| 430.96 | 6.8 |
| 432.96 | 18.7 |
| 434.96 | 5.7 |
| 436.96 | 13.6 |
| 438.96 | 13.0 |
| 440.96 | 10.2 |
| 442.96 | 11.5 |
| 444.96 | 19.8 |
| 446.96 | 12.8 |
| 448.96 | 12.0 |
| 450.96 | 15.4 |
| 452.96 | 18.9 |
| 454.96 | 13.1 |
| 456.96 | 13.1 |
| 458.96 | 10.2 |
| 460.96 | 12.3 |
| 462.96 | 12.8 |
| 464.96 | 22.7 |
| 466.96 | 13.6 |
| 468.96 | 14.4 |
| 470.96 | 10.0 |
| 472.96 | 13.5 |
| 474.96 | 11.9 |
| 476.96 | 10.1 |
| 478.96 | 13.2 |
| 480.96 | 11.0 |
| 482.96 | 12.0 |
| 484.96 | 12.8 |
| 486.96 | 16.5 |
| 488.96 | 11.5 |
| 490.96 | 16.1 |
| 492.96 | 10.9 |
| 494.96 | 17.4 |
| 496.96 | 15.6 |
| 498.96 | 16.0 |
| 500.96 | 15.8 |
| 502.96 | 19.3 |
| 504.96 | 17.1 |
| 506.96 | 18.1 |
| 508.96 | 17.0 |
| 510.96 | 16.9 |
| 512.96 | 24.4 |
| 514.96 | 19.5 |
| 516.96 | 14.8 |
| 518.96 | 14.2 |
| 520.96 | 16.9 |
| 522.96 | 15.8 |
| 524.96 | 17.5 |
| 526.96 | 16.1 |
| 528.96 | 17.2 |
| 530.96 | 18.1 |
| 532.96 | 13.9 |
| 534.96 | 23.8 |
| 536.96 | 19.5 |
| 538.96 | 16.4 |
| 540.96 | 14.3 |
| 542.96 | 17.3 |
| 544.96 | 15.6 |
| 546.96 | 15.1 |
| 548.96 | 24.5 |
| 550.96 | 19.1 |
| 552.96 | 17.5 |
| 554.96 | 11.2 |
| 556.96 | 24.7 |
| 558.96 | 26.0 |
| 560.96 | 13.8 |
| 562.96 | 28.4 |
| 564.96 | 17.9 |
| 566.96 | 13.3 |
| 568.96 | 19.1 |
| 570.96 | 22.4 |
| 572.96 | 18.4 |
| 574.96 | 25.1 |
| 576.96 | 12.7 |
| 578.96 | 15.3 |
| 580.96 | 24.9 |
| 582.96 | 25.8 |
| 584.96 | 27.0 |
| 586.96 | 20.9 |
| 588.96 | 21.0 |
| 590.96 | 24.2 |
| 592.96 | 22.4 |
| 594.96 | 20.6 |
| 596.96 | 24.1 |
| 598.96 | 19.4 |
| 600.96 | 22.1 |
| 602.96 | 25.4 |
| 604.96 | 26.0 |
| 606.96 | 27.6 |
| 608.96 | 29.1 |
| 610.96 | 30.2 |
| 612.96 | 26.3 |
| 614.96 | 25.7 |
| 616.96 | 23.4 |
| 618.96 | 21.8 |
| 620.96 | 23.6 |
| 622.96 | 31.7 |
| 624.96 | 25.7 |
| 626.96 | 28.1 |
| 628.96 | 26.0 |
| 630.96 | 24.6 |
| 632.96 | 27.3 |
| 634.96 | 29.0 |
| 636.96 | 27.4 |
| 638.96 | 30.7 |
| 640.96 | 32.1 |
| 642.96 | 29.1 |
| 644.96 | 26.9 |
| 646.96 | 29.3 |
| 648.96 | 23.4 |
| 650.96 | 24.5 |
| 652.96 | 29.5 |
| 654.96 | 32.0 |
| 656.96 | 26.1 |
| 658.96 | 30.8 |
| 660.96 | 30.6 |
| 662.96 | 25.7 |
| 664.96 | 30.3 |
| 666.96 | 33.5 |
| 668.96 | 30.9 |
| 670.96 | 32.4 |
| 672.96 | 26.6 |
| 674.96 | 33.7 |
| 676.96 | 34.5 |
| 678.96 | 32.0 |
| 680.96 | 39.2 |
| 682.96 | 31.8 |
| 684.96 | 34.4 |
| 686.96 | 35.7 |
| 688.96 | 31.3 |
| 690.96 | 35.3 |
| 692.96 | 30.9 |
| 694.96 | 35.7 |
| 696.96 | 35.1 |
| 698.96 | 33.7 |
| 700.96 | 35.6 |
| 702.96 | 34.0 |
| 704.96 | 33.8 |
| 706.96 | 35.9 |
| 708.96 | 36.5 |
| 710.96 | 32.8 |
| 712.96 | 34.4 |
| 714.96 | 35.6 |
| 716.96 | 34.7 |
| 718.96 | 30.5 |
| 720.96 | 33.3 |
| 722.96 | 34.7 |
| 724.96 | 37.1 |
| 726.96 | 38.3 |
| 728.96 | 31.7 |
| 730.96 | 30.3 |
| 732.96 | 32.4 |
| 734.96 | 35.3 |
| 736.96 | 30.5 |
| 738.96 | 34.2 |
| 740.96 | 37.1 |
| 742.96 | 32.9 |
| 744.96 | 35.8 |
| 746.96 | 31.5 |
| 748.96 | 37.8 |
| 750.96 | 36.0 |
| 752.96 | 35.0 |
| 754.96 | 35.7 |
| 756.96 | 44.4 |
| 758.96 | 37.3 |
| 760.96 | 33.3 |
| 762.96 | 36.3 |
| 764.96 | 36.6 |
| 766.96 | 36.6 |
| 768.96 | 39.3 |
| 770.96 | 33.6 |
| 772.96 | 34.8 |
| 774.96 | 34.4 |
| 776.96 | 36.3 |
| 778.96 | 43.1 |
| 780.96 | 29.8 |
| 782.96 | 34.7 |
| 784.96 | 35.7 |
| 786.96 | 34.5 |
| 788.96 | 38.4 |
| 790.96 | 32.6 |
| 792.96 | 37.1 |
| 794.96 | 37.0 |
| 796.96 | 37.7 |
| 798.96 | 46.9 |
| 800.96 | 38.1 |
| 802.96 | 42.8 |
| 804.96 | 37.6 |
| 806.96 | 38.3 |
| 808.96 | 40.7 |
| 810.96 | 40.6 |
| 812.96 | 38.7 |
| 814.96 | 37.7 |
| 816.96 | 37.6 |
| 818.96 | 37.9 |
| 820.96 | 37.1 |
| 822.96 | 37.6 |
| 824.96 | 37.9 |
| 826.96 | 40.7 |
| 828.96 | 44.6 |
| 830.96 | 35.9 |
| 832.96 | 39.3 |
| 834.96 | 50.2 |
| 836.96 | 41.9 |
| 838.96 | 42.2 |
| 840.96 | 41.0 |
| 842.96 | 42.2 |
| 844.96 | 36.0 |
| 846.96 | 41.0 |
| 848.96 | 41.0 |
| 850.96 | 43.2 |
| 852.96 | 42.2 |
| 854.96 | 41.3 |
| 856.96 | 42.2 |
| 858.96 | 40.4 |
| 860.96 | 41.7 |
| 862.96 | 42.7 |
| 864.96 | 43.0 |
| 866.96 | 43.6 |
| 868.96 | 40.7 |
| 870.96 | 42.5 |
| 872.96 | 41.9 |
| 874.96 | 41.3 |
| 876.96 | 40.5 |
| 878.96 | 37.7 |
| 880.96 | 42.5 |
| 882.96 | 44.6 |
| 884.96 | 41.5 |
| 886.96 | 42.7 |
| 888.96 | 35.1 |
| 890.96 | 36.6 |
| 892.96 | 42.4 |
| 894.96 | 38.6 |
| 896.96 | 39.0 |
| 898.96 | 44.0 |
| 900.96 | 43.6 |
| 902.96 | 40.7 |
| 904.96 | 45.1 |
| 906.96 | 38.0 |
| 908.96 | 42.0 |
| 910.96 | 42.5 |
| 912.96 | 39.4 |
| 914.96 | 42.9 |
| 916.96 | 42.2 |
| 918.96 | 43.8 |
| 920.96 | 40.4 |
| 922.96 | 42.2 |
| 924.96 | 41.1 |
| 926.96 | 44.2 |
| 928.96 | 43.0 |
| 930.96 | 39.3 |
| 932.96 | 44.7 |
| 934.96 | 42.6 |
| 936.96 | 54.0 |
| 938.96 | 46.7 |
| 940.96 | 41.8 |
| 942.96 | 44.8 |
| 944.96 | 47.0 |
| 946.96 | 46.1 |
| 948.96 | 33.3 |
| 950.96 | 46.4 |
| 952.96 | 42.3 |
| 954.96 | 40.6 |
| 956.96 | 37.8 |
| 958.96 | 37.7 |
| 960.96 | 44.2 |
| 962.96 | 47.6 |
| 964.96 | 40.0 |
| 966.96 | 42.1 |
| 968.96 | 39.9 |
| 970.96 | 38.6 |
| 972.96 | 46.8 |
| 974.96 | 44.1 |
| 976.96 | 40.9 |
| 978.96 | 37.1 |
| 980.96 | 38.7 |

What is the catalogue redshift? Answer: 0.510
